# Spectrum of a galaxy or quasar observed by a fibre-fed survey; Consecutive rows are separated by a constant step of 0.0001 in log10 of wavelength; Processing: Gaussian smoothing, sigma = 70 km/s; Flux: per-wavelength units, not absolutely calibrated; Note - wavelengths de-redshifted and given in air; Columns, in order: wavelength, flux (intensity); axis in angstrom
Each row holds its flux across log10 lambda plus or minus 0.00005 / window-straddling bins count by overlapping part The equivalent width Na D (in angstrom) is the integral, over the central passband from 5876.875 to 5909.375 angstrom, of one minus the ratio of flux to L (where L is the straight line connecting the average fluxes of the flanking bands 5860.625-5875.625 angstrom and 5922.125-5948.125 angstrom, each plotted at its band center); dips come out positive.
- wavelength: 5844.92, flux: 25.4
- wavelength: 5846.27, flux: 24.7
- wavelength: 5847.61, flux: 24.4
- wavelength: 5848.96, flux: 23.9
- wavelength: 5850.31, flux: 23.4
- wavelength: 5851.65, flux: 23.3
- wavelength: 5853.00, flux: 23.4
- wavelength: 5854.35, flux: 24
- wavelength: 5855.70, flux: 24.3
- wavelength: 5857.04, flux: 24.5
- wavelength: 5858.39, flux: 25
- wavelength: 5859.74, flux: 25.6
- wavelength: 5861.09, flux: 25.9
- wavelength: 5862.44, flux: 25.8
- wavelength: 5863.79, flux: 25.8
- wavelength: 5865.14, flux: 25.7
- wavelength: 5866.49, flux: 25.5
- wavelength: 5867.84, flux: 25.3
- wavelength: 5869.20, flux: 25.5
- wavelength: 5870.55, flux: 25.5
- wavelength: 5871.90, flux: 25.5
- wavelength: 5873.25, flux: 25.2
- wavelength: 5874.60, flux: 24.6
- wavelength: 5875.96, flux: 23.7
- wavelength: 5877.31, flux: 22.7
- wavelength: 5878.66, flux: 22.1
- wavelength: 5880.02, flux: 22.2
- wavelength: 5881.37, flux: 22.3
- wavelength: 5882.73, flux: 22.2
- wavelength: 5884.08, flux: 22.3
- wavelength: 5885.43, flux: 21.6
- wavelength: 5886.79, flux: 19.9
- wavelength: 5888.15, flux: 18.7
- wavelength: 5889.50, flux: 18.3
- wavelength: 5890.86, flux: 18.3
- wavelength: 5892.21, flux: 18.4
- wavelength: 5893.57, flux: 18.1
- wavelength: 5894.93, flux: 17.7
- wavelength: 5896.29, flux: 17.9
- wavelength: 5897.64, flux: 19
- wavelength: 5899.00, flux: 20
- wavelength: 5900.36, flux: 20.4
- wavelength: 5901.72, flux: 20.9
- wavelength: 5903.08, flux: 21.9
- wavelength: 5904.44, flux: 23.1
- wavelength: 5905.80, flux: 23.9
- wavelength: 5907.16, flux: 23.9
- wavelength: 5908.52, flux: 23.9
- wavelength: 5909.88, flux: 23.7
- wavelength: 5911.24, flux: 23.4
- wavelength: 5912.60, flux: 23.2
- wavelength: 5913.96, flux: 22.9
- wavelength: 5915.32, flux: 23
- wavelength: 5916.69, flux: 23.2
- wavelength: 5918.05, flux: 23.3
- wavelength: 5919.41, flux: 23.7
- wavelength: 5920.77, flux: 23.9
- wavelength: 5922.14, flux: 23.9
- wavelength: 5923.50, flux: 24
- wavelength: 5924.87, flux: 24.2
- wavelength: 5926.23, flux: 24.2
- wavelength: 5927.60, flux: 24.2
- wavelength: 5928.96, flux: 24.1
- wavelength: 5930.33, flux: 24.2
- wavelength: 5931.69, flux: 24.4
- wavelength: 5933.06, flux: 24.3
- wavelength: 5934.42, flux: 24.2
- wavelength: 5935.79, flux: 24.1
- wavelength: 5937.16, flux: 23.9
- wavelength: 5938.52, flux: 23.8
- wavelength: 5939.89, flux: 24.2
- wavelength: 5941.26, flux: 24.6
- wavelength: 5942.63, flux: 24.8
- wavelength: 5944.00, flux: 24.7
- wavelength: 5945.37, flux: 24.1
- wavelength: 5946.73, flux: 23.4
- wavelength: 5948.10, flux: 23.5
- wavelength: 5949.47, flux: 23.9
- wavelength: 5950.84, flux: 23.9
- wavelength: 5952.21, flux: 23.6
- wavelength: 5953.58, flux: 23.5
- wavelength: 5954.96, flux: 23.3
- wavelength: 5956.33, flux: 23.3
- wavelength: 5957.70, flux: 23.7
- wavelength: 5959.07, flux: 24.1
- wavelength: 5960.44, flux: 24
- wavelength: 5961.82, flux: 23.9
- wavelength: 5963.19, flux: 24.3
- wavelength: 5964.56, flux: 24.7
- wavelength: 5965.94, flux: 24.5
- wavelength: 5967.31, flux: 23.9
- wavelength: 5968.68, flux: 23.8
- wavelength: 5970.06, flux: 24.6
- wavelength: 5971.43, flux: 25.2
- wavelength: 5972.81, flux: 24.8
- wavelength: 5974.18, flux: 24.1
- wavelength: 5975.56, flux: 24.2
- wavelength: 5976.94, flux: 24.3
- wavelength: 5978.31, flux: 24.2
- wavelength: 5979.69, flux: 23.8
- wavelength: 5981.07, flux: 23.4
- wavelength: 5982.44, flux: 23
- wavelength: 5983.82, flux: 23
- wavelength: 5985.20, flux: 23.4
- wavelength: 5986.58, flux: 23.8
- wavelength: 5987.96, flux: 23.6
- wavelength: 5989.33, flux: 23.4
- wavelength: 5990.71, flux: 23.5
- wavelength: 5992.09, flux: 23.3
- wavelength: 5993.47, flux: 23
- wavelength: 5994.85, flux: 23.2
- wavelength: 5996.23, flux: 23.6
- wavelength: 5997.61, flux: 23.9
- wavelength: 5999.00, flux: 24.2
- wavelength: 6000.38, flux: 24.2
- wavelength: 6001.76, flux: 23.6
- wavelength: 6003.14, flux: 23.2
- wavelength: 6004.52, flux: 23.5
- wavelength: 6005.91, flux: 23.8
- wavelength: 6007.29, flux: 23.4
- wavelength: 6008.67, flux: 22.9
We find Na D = 5.4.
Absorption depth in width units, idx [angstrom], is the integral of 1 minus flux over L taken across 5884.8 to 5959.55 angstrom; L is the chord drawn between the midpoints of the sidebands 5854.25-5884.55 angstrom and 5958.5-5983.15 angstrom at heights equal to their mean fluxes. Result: 4.86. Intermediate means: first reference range 24.4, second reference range 24.2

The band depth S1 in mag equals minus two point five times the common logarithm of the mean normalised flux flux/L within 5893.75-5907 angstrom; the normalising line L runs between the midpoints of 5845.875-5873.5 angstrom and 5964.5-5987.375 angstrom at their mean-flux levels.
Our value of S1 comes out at 0.19 mag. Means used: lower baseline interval 24.9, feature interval 20.6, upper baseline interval 24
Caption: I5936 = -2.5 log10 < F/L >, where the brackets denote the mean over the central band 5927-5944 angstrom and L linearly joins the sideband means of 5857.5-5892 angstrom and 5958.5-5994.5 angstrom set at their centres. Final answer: -0.03 mag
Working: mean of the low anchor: 23.3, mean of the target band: 24.3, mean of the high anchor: 23.9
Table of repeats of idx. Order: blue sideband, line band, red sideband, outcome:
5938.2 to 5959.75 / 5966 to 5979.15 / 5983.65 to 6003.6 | -0.4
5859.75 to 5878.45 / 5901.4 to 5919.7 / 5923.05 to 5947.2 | 1.0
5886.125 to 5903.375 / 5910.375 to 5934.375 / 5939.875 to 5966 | -2.6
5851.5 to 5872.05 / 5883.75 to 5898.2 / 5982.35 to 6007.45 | 3.3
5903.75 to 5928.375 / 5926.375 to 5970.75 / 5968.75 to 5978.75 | 0.1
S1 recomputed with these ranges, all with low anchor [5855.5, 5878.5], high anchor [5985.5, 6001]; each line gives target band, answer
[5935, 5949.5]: 0.00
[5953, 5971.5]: 0.00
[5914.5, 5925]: 0.04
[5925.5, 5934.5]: 0.00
